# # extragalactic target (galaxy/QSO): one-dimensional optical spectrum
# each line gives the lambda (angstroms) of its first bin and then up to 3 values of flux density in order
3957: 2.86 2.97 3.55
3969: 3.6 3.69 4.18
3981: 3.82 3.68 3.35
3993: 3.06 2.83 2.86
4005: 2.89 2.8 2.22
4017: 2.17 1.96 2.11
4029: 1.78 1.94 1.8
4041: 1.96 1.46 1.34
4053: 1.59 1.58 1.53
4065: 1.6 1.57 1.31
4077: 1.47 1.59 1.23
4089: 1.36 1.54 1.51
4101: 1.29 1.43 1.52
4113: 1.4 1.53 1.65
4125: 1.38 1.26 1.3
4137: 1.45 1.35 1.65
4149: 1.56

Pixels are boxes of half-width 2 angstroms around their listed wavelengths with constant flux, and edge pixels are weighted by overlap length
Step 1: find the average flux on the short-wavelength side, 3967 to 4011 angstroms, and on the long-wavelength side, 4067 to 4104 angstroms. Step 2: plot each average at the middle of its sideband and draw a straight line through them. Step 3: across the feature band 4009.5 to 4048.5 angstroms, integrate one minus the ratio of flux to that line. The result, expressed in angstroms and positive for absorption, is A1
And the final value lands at 9.37 angstroms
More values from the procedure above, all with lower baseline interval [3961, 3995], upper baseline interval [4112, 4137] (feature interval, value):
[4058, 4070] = 3.9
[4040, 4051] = 4.4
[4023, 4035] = 3.8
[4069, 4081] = 3.9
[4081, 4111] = 6.7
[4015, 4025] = 3.0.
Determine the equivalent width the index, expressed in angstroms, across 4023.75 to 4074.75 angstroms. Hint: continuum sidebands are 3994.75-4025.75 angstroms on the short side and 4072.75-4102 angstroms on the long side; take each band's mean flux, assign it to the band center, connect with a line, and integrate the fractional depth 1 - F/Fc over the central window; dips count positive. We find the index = 7.8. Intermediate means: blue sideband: 2.5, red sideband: 1.42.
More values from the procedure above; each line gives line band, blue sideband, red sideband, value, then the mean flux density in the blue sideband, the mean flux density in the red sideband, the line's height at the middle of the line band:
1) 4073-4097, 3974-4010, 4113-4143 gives 6.8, 3.3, 1.42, 2.01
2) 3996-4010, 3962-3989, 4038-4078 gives 0.6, 3.69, 1.55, 2.98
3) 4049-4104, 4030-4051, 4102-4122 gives 4.4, 1.7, 1.49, 1.6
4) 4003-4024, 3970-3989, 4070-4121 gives 4.8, 3.78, 1.44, 3.09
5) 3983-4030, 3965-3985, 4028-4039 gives 1.6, 3.78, 1.85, 2.74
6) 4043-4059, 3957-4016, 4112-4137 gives 5.9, 3.22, 1.42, 2.38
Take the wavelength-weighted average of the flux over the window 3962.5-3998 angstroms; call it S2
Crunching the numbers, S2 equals 3.54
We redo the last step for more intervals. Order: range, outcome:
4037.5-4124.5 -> 1.5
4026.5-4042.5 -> 1.87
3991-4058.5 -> 2.14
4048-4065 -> 1.53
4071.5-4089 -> 1.4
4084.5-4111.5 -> 1.42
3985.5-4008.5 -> 3.03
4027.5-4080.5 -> 1.61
